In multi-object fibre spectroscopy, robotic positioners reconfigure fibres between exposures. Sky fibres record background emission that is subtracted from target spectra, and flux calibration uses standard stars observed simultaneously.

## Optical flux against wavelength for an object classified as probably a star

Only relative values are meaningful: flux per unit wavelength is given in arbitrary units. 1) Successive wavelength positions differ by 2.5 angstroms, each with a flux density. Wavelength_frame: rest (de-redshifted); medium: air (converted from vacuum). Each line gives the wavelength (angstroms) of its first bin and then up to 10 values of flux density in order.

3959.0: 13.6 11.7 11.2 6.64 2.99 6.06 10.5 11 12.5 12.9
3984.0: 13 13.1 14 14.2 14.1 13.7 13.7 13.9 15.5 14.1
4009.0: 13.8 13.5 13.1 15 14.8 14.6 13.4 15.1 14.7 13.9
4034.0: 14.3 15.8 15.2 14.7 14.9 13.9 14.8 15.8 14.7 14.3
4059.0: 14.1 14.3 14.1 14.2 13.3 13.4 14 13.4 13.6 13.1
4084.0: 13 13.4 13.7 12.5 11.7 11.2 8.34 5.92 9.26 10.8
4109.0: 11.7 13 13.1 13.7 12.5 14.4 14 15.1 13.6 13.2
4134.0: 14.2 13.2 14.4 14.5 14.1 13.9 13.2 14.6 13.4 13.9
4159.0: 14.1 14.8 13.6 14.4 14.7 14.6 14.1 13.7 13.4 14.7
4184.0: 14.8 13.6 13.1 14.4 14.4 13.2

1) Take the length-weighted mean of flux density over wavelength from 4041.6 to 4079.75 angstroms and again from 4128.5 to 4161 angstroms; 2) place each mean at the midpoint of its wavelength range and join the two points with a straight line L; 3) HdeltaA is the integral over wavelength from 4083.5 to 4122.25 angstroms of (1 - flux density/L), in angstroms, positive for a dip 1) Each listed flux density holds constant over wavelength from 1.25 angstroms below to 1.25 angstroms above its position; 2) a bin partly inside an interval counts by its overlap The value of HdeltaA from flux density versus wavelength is 6.5 angstroms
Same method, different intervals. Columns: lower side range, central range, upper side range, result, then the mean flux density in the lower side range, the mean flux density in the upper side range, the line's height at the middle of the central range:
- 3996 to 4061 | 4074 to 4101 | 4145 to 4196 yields 3.77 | 14.4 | 14.1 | 14.3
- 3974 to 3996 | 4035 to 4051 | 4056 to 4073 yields -1.45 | 13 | 13.9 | 13.7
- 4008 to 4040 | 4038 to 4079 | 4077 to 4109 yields -4.37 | 14.4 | 11.4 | 12.9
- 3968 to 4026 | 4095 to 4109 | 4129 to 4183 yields 4.36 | 12.8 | 14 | 13.6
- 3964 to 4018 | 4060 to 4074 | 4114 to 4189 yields -0.87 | 12.2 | 14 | 13.1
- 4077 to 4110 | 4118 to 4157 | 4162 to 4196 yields -3.31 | 11.4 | 14.1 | 12.8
